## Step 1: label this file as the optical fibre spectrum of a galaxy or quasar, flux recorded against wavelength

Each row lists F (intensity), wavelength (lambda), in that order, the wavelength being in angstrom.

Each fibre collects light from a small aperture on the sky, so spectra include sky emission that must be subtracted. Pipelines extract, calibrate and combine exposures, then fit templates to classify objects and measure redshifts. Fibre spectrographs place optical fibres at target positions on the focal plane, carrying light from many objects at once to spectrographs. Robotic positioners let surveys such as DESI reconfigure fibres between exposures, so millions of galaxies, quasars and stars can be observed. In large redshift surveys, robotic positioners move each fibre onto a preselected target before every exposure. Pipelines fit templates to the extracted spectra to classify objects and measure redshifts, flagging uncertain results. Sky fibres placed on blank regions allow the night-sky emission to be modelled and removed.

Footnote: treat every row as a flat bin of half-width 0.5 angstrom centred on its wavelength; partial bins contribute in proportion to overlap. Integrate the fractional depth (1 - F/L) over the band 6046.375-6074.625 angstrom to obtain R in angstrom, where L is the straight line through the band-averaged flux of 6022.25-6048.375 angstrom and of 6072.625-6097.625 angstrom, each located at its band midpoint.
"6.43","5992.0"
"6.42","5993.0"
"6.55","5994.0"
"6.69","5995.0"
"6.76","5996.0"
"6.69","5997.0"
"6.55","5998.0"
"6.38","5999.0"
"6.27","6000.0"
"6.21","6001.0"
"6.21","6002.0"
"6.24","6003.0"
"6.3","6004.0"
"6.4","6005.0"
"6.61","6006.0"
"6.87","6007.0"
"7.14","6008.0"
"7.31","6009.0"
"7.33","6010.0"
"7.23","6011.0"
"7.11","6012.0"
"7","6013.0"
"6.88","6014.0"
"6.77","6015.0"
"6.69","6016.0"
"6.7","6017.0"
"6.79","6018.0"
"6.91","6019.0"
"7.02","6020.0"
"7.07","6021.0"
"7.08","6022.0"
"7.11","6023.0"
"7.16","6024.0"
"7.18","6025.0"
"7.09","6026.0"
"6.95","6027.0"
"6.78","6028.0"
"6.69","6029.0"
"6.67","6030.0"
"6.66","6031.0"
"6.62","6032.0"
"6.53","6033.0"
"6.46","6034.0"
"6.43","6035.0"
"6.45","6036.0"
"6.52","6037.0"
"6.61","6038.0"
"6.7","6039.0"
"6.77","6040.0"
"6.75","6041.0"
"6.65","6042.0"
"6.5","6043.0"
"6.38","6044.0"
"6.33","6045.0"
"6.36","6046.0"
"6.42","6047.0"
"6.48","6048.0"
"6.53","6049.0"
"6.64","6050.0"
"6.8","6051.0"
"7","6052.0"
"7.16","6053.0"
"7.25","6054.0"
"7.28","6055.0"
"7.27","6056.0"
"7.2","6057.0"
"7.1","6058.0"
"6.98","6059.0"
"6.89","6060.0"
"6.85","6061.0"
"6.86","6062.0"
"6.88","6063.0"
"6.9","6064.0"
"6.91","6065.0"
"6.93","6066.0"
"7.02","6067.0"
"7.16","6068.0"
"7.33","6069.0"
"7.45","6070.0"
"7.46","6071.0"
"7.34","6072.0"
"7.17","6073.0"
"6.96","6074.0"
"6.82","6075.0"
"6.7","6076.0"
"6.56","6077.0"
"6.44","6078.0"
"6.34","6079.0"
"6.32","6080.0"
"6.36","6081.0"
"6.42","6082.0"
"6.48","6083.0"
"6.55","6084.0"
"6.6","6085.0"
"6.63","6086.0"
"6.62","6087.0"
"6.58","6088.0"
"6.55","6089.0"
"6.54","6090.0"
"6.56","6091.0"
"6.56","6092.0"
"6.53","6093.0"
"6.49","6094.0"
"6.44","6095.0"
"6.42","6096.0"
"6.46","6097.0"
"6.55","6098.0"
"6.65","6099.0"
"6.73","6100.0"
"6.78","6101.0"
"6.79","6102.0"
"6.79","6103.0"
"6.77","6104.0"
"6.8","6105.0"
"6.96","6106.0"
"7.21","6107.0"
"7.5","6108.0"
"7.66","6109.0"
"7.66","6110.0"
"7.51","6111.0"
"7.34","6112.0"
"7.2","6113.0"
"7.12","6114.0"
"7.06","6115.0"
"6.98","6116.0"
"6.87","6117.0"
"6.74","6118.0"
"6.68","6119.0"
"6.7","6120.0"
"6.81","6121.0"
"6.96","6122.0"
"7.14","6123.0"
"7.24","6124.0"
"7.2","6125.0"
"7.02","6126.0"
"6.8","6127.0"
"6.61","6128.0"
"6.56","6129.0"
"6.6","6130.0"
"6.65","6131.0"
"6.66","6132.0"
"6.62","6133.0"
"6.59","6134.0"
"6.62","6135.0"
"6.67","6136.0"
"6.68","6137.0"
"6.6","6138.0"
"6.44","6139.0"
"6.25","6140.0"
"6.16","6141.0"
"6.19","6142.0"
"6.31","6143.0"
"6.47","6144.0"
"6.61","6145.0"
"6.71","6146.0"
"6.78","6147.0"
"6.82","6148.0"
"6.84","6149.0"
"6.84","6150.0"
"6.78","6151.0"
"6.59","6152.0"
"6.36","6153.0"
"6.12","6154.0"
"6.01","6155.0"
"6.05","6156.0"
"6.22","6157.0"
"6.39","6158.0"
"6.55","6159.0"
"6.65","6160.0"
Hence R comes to -1.7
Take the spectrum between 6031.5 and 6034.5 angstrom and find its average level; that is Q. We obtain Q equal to 6.54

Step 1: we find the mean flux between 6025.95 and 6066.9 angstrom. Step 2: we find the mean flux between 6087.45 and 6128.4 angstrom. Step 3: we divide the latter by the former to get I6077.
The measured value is 1.02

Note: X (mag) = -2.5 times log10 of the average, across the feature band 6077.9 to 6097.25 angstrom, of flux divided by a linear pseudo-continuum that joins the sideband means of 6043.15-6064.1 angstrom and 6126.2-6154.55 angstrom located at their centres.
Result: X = 0.04 mag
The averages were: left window 6.83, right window 6.57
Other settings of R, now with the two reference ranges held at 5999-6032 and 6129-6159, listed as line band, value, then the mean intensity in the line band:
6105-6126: -1.7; 7.12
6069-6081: -0.3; 6.87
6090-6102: 0.1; 6.57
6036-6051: 0.4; 6.55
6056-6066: -0.4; 6.97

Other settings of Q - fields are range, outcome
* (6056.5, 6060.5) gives 7.04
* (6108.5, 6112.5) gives 7.54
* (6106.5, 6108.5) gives 7.36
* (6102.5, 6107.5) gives 6.91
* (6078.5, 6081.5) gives 6.34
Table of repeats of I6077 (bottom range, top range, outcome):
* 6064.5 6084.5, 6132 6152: 0.96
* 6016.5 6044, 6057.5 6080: 1.03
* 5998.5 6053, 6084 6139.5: 1.01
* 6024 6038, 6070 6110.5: 1.01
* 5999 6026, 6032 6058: 0.98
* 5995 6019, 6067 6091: 1.01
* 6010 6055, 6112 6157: 0.98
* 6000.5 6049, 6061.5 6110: 1.01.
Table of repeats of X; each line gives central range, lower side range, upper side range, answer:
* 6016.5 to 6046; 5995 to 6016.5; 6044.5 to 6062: 0.01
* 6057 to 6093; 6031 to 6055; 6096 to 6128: 0.00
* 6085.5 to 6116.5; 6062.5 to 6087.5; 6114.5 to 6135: -0.01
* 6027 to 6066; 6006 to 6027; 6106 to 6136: 0.04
